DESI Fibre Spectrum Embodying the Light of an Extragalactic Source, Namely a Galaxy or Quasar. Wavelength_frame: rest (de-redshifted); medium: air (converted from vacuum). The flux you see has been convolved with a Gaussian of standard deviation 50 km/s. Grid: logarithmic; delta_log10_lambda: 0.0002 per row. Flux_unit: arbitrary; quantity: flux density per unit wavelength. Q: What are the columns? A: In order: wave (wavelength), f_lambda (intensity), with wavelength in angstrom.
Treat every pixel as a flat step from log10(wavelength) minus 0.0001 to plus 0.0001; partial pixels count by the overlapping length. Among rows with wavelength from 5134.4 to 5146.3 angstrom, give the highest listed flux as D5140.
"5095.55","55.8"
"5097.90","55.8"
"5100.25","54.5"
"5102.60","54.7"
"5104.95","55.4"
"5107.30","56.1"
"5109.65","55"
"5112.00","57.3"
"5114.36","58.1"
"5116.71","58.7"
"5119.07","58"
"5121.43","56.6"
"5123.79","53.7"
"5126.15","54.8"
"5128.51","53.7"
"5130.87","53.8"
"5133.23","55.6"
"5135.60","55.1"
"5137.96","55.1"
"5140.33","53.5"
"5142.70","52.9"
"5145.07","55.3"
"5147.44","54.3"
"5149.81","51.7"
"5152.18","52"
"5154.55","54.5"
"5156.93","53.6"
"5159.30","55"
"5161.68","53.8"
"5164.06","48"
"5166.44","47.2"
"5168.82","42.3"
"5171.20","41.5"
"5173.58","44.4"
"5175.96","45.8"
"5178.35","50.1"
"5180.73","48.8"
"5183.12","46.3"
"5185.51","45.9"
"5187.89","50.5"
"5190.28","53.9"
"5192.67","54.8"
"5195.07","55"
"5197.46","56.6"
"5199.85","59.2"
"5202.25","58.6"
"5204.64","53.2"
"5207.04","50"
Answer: 55.3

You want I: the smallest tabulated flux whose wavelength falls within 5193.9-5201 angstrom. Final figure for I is 55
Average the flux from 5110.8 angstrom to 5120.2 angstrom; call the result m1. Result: 58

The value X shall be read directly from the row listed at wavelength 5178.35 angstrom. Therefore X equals 50.1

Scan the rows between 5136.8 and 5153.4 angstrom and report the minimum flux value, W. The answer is 51.7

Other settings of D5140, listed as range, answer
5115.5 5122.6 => 58.7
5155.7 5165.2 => 55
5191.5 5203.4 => 59.2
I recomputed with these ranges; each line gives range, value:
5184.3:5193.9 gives 45.9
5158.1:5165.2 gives 48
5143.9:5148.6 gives 54.3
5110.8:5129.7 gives 53.7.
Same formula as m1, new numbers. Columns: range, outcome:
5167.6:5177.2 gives 43.5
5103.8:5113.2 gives 56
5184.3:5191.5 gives 50.2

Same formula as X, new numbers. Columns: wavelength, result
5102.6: 54.7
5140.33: 53.5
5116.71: 58.7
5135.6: 55.1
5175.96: 45.8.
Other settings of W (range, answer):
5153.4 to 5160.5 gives 53.6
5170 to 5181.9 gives 41.5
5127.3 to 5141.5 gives 53.5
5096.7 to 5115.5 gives 54.5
